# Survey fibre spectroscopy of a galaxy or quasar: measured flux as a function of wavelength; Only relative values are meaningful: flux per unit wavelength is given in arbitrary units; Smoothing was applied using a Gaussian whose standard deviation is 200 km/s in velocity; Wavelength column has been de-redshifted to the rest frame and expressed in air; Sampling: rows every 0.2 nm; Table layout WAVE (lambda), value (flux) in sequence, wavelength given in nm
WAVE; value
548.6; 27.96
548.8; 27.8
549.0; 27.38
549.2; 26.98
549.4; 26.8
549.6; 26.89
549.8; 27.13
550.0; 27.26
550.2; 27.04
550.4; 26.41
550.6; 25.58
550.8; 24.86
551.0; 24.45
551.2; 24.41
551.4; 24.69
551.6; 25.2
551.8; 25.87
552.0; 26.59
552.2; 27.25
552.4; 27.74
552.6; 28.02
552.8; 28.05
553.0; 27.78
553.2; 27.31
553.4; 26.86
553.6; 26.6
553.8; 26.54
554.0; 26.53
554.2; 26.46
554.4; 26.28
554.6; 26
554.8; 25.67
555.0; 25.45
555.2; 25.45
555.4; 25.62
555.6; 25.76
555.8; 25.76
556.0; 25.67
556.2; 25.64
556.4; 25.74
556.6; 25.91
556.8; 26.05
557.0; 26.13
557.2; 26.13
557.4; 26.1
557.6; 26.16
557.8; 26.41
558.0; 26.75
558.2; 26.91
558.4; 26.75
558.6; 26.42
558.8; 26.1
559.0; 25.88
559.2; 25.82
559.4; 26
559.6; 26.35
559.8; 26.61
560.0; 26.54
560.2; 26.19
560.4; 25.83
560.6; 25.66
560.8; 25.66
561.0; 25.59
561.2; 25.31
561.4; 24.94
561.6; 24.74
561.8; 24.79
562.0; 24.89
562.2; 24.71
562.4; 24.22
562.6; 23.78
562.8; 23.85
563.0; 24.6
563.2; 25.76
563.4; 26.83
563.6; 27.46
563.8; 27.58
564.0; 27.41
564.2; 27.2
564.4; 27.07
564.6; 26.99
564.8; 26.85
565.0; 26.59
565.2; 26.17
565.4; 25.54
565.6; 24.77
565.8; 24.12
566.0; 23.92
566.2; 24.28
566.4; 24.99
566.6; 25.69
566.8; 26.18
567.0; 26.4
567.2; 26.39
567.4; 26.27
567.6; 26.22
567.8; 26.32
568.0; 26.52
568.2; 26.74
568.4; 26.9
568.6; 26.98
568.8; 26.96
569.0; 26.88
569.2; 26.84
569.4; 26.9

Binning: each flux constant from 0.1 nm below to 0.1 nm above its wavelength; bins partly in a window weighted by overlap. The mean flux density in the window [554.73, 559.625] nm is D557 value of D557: 26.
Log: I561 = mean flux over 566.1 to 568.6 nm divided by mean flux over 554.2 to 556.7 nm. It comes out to 1.0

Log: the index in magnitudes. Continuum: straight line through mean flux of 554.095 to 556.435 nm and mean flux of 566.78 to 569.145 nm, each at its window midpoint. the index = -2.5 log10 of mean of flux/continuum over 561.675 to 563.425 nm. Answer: 0.06 mag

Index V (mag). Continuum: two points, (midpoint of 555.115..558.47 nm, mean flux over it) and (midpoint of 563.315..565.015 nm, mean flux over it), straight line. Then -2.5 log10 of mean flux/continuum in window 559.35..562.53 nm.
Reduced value 0.049 mag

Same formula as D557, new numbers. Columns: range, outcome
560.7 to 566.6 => 25.5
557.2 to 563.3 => 25.7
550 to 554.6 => 26.4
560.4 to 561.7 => 25.4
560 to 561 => 25.9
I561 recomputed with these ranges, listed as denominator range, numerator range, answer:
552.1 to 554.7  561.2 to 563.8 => 0.93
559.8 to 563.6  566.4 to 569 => 1.04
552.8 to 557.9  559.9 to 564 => 0.97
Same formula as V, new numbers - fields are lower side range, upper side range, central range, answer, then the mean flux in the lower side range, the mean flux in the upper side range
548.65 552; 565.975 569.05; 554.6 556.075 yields 0.02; 26.2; 26.1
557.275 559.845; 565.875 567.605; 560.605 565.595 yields 0.01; 26.3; 25.5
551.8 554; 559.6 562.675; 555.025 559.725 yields 0.00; 27.2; 25.3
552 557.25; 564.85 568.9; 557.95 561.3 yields 0.00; 26.4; 25.9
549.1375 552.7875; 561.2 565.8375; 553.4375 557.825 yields 0.00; 26.3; 25.7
